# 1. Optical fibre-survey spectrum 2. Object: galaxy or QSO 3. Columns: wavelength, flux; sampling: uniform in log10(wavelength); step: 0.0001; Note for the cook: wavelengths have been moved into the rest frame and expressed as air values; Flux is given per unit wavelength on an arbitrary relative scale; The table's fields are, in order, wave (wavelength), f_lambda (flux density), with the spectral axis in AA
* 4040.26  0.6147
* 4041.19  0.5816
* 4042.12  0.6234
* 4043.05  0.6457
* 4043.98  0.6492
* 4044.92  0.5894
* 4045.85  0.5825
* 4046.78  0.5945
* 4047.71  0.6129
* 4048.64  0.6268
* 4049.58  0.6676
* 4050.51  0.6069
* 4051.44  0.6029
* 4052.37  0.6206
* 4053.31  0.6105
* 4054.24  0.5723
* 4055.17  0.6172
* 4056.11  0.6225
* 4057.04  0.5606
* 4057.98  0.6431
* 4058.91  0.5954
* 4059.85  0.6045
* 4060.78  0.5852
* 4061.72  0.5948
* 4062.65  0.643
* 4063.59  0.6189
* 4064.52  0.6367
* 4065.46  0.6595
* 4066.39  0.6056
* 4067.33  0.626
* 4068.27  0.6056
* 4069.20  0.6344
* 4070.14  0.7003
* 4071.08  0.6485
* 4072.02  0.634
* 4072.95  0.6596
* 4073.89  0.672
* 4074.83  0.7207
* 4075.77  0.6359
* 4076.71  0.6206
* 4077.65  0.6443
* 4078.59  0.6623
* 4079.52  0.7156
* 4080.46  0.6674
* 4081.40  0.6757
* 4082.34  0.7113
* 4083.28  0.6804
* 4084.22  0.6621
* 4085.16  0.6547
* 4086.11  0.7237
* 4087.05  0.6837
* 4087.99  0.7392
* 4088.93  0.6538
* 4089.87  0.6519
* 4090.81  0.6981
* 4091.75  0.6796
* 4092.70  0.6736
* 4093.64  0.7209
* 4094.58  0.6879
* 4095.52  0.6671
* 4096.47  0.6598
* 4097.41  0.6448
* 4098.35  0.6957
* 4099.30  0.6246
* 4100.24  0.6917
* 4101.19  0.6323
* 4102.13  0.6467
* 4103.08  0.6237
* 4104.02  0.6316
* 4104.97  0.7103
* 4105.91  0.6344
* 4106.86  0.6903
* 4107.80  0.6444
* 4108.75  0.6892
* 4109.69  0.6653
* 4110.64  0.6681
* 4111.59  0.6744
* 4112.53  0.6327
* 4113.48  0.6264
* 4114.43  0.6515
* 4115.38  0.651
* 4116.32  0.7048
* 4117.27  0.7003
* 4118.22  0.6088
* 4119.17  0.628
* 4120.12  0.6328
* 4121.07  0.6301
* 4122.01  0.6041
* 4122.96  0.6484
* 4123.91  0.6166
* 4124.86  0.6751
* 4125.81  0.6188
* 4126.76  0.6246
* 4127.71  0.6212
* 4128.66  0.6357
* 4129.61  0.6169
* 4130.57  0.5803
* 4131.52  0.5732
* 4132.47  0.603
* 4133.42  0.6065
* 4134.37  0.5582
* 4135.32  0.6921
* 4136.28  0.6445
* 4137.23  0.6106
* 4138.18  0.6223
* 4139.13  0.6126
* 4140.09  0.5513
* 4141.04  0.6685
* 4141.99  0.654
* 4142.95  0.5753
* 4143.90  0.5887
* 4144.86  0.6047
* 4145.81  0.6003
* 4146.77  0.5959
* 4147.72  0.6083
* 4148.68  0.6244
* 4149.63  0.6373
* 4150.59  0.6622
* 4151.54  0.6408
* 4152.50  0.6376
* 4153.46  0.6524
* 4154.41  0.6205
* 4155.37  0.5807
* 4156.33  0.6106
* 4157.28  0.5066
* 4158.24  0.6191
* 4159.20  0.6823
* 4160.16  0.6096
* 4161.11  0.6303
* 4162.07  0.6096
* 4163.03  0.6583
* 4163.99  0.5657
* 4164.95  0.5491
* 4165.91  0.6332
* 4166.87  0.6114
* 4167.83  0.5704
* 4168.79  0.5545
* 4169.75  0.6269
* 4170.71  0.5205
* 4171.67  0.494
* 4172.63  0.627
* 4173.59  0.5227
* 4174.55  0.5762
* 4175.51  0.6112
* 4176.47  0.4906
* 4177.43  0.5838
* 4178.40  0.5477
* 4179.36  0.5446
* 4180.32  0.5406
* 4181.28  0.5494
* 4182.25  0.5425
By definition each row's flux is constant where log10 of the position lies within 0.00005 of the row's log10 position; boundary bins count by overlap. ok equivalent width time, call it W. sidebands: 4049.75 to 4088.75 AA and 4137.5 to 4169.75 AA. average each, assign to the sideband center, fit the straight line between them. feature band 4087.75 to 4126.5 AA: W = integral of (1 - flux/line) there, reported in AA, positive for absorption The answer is -1.8 AA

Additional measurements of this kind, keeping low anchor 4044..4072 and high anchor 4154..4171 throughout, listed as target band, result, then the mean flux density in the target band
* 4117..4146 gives -0.7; 0.619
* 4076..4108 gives -3.1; 0.671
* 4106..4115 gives -0.8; 0.659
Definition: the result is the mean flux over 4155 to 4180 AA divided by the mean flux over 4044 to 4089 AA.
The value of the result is 0.91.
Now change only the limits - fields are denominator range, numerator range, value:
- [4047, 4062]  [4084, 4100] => 1.11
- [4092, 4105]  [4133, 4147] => 0.92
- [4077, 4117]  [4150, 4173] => 0.90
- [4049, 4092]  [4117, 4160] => 0.96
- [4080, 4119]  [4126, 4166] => 0.92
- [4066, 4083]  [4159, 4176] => 0.90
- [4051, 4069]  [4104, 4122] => 1.07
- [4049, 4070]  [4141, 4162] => 1.00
